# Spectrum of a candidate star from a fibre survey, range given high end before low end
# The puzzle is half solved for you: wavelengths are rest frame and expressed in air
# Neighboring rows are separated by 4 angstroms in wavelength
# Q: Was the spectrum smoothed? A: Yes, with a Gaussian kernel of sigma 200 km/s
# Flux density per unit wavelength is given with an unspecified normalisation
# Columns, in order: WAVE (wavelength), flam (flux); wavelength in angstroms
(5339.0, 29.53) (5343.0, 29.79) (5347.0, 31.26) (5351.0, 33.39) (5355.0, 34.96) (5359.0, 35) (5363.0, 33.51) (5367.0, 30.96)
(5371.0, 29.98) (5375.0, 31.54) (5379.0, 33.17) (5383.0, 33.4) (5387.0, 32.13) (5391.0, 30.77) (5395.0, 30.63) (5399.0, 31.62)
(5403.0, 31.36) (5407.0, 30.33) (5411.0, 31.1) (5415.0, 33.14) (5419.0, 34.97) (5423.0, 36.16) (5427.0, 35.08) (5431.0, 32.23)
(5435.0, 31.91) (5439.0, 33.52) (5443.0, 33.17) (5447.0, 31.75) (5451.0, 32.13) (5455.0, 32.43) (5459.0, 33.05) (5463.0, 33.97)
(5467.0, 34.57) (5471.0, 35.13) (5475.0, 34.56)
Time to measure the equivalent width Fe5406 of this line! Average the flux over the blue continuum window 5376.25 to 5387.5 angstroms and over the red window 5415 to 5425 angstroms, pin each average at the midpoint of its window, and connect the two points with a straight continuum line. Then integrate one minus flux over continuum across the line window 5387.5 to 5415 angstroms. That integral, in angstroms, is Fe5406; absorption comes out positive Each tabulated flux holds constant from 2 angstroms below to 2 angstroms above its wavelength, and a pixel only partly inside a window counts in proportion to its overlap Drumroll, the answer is 2.3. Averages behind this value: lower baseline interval 32.9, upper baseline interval 35.1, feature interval 31.2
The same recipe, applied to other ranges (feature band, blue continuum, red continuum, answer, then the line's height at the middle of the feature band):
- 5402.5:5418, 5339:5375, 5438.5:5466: 0.4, 32.6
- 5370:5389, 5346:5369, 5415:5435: 0.8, 33.6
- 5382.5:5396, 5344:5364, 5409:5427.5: 0.8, 33.8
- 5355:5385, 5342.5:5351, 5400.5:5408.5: -1.4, 31.2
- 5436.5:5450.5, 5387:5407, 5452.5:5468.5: 0.0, 32.8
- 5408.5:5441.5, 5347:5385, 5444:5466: -0.7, 32.8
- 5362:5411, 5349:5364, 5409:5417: 2.3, 33.1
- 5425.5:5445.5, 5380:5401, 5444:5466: -0.4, 32.5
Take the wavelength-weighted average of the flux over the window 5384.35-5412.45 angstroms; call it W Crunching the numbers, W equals 31.2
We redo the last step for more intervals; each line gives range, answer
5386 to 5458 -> 32.5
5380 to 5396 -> 31.9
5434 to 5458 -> 32.5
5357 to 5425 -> 32.3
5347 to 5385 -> 32.8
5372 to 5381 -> 32.1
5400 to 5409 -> 30.9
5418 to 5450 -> 33.5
